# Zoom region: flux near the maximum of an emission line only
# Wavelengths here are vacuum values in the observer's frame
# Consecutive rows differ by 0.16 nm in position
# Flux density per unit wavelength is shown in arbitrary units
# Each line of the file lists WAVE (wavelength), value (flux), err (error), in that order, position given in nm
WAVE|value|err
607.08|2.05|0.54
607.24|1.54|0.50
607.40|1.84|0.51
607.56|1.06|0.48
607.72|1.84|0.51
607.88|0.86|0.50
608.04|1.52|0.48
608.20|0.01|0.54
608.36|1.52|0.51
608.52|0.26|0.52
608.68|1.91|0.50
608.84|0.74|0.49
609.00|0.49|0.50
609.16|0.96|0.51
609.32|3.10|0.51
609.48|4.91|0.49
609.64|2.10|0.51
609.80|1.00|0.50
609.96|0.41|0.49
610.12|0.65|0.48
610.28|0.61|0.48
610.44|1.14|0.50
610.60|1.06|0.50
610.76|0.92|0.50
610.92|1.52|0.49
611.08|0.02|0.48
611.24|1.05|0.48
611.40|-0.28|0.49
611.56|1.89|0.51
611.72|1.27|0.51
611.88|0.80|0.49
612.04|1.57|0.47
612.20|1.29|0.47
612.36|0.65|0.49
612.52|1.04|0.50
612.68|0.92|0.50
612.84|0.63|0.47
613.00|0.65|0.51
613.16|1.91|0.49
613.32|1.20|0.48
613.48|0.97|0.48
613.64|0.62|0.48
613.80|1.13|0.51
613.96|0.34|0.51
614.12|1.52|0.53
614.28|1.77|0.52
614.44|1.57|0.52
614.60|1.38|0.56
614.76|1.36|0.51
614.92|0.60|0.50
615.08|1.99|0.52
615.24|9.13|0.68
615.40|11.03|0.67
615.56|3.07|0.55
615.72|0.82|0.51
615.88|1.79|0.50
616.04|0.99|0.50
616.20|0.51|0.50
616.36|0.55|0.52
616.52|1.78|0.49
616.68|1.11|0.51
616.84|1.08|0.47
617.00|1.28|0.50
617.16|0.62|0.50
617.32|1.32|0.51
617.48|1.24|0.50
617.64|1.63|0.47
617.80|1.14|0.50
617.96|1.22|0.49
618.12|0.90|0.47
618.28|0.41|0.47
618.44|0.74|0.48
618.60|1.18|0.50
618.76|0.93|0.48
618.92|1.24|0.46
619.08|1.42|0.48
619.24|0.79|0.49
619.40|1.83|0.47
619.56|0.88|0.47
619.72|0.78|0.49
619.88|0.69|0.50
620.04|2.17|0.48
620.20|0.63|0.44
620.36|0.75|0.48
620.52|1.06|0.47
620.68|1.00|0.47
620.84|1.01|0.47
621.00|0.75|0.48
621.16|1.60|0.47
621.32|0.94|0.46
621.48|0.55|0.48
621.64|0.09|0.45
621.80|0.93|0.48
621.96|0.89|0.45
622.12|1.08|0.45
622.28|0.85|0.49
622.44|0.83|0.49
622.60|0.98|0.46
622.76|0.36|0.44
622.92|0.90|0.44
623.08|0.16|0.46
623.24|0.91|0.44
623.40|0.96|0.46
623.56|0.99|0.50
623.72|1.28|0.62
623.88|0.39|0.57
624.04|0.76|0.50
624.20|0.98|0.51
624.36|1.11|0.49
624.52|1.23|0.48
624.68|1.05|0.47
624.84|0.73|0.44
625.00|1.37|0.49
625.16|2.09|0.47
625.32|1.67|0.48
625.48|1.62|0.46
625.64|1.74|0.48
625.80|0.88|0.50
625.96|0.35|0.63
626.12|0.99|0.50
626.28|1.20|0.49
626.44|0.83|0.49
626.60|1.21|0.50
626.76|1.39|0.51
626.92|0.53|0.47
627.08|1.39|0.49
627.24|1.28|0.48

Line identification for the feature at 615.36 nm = [O III] 5007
